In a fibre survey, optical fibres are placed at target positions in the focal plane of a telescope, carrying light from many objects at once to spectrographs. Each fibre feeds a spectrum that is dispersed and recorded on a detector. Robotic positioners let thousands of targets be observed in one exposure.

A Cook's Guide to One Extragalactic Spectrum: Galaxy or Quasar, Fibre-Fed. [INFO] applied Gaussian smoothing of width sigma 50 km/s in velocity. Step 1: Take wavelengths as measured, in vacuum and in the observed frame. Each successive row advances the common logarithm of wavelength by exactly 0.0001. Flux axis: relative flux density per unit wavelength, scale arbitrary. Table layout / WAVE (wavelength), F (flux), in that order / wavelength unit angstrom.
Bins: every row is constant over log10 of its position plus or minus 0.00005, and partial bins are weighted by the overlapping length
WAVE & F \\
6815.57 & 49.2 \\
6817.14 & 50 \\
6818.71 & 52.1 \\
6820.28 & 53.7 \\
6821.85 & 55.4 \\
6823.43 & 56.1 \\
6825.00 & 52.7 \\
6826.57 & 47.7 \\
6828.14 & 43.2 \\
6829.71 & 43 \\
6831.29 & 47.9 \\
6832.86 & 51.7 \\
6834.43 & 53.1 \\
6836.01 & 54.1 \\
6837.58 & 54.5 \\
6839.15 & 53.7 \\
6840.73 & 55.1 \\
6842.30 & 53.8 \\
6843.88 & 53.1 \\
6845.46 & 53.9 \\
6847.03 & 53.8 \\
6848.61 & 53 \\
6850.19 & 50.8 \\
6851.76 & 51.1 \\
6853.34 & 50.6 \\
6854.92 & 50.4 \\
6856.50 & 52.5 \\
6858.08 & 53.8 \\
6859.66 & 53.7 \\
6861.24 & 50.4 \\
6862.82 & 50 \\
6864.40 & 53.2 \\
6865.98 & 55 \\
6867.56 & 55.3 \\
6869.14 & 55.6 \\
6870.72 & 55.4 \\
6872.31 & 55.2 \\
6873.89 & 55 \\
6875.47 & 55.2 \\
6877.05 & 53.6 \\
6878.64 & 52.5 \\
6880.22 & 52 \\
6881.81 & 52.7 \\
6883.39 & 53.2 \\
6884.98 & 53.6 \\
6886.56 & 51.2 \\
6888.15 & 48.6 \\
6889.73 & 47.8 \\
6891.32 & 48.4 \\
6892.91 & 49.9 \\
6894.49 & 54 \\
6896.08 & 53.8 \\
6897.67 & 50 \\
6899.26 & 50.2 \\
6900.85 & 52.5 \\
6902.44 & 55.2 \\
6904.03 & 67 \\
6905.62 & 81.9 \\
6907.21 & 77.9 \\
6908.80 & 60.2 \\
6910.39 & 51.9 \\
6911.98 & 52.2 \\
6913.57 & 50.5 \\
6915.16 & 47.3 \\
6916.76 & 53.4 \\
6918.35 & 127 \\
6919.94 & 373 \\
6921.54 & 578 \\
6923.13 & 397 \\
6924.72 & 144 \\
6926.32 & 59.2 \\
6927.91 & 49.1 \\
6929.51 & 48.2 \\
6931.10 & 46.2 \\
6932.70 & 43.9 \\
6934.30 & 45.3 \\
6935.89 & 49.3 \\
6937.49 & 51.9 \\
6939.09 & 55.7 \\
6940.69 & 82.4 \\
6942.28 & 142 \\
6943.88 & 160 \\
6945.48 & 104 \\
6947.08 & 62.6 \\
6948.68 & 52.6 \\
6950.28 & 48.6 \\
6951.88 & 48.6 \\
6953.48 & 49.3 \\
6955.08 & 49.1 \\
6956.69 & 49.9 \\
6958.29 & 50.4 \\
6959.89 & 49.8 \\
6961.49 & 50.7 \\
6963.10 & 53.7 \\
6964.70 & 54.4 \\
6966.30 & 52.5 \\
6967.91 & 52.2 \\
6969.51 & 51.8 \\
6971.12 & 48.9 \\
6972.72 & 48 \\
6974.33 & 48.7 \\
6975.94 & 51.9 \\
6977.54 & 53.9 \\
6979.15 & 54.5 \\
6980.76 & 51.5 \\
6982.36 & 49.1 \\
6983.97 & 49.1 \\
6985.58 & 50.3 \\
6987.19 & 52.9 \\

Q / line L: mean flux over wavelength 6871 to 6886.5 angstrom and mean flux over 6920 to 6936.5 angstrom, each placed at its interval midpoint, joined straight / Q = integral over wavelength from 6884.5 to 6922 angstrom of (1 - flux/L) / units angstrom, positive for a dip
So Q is 7.9 angstrom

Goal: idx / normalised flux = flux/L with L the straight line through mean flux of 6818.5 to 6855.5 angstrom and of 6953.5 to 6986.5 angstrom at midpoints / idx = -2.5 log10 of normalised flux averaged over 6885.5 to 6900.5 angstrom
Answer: 0.02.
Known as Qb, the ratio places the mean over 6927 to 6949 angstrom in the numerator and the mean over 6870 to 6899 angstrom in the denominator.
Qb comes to 1.4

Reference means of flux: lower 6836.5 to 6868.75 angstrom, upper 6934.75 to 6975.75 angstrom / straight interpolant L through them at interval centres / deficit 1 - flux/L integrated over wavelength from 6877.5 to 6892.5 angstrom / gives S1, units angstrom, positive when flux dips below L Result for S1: 1.3 angstrom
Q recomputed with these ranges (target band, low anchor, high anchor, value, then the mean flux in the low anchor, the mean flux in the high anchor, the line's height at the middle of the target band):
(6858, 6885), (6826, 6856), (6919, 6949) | 8.48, 51.3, 135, 78.8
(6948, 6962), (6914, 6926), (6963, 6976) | 7.16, 232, 51.2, 104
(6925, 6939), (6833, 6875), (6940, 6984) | 1.48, 53.3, 61.6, 59.3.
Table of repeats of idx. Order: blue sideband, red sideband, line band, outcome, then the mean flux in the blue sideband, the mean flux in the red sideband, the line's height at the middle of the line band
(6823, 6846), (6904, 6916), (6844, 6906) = 0.058 mag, 51.5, 60.7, 56.4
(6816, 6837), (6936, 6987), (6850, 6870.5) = 0.012 mag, 50.8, 60.3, 53.2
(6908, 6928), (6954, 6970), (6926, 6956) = 0.441 mag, 161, 51.4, 104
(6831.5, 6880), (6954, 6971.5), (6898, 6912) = -0.169 mag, 53.2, 51.2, 52.3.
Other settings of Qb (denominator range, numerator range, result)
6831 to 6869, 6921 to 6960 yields 1.86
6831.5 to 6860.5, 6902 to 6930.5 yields 2.50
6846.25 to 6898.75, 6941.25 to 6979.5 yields 1.19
